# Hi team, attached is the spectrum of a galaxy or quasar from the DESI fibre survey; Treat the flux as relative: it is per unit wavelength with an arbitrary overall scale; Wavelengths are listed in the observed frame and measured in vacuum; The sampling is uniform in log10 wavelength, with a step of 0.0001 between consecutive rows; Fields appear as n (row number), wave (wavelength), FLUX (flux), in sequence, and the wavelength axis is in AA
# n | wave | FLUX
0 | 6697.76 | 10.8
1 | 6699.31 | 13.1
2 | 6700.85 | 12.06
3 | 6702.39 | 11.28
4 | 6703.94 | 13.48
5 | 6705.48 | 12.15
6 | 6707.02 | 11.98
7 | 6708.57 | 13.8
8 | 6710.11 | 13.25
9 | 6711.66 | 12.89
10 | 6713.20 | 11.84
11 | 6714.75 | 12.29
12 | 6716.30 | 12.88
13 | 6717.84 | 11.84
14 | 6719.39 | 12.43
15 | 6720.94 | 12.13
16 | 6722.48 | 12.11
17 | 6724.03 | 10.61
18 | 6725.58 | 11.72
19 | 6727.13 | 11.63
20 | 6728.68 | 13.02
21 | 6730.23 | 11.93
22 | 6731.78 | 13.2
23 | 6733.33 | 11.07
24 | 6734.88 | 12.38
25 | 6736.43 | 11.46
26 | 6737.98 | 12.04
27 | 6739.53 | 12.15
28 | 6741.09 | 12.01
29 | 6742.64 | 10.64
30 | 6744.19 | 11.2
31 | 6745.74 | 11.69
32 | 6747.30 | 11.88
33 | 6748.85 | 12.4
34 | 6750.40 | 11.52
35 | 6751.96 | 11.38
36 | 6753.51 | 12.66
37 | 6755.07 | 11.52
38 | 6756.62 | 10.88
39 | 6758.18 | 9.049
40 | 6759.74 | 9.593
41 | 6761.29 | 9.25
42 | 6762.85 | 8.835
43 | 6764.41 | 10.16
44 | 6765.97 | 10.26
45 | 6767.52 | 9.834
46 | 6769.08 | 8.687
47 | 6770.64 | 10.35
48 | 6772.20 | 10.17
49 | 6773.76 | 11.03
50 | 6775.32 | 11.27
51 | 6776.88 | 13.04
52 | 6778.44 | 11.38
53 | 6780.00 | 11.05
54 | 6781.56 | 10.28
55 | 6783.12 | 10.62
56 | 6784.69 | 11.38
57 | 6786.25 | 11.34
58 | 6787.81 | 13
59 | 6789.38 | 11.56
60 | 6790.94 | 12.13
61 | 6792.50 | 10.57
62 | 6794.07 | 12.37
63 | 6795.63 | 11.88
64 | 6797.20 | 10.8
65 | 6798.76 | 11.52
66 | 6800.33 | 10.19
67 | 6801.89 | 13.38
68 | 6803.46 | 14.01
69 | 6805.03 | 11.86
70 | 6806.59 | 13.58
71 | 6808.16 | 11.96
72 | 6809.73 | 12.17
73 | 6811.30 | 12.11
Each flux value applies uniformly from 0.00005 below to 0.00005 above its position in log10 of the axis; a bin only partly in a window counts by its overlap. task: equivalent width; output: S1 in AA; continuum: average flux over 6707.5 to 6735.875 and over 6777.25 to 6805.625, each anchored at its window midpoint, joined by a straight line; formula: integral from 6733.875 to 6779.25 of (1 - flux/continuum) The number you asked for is 3.7 AA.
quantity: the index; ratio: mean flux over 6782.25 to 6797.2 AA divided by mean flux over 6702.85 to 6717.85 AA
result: 0.92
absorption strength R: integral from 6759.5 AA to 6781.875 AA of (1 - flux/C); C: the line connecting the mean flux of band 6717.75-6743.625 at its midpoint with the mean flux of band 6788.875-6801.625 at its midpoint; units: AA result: 2.4 AA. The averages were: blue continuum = 11.9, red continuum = 11.5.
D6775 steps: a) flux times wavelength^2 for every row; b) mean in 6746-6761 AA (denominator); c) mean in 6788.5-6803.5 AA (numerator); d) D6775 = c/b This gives 1.07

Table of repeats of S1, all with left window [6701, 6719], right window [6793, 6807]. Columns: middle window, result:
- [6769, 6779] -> 1.0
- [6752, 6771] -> 3.3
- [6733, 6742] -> 0.4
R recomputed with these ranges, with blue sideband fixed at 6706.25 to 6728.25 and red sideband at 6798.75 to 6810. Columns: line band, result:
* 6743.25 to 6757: 0.7 AA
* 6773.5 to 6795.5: 1.5 AA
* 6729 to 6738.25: 0.2 AA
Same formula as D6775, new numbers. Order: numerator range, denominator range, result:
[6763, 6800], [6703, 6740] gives 0.92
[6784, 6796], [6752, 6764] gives 1.15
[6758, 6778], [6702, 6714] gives 0.82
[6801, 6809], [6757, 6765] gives 1.39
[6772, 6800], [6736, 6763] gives 1.03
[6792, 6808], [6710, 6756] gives 1.03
